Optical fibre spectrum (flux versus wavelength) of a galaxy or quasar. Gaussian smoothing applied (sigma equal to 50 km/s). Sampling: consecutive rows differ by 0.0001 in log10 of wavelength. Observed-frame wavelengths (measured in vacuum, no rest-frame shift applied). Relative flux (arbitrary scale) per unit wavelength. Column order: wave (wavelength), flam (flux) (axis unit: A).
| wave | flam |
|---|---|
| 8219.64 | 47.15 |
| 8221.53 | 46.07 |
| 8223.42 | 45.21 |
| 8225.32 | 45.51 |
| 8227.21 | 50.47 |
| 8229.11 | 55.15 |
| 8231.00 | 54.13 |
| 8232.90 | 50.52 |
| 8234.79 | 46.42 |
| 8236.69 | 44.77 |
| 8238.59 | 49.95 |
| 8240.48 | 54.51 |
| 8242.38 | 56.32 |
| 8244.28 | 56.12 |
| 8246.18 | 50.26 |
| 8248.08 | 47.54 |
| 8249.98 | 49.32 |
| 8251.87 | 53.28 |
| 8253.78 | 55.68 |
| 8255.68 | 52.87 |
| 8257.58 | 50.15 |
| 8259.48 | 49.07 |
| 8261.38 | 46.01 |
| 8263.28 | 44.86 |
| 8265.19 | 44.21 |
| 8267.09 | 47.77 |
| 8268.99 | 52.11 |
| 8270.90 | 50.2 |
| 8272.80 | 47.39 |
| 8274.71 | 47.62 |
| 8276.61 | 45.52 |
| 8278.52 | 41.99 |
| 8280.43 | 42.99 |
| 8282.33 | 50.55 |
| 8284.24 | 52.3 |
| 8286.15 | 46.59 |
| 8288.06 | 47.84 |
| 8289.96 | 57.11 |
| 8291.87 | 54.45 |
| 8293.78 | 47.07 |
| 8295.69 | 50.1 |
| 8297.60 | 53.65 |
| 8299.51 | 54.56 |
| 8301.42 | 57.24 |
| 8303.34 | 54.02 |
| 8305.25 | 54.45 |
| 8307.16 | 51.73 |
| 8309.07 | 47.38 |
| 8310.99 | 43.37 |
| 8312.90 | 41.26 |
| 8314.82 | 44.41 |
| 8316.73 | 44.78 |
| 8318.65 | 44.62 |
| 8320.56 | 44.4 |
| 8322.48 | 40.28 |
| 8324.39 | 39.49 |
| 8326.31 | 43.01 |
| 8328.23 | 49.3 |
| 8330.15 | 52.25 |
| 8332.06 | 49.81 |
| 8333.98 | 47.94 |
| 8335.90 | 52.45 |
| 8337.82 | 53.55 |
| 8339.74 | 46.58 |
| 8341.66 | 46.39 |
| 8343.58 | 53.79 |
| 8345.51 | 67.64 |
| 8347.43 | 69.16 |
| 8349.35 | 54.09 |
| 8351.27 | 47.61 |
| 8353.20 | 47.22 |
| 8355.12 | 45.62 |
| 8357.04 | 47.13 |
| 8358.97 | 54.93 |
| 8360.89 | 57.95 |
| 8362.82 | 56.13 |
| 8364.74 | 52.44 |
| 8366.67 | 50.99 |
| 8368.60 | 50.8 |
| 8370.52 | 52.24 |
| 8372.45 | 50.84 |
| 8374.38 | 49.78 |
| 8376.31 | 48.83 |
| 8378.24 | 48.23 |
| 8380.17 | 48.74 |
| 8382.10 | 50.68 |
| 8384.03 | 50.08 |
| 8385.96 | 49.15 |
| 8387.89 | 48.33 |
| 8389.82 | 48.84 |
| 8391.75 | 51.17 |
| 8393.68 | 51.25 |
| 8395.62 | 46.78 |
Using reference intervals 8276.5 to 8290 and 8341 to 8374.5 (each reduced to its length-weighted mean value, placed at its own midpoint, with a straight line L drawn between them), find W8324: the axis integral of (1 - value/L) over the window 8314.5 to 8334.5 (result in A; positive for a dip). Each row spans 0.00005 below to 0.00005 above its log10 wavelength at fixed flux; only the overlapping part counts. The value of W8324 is 2.1 A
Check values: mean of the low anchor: 47.7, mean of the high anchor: 53.2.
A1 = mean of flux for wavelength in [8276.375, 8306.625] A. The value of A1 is 50.8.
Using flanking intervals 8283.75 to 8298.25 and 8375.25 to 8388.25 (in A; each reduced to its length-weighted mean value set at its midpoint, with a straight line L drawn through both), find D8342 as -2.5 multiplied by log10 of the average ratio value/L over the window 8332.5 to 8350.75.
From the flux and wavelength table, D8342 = -0.09 mag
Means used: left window 51.1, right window 49.2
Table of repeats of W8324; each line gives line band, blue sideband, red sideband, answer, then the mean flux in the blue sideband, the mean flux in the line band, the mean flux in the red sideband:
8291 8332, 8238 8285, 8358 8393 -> 1.6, 49.5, 48.2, 51.1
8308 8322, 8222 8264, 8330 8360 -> 2.0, 50.4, 44.2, 52.3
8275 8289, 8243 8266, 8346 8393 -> 1.0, 50.1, 46.9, 51.5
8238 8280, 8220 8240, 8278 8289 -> -1.4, 48.9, 49.6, 47.2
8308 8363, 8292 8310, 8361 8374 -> 3.3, 52.4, 49.3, 52.5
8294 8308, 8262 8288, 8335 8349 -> -0.8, 47.2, 53.3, 55.6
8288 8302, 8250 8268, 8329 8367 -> -0.6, 49.3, 53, 52.7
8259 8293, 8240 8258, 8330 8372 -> 2.8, 52.6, 48.2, 52.6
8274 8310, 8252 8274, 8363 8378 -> -0.5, 49.2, 50.4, 51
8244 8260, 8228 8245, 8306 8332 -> -0.2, 51.9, 51.5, 45.3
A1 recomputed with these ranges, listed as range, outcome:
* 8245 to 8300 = 49.4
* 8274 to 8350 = 49.6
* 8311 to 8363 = 49.5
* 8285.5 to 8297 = 50.8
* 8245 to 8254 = 51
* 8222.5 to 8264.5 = 50.3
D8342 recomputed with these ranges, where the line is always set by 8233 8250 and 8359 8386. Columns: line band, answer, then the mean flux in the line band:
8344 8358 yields -0.057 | 54.1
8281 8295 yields 0.006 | 50.6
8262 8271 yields 0.072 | 47.5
